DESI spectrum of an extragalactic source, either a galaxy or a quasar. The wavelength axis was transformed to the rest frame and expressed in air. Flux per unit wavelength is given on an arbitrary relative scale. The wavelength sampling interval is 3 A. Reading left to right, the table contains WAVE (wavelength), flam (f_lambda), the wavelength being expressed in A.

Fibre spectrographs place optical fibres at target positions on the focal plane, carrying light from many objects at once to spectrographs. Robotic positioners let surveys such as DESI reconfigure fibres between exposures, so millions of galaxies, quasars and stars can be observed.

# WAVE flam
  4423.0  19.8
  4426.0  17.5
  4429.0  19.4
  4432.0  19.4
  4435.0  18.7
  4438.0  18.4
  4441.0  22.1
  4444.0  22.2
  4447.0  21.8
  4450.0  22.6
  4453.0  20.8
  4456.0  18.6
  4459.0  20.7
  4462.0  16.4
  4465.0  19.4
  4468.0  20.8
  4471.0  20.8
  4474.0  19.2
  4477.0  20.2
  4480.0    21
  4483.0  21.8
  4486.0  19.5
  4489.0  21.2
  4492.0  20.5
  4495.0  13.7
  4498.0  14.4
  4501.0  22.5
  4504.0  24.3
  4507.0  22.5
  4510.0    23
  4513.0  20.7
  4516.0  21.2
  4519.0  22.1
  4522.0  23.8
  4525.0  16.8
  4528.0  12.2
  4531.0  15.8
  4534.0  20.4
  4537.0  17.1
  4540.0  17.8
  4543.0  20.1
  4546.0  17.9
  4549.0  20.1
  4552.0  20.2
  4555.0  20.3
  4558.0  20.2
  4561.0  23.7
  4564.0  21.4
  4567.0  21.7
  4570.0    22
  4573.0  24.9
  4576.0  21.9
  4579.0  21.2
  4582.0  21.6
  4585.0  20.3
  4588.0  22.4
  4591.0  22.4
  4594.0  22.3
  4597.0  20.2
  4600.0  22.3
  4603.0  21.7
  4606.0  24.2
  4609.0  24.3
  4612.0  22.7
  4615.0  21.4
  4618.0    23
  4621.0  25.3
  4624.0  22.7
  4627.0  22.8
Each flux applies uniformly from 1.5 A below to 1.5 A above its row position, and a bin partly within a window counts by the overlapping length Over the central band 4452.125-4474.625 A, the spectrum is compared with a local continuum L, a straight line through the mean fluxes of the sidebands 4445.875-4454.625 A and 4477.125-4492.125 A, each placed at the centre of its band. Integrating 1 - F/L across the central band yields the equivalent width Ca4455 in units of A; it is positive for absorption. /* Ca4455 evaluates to 1.9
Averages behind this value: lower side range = 21.7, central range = 19.6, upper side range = 20.8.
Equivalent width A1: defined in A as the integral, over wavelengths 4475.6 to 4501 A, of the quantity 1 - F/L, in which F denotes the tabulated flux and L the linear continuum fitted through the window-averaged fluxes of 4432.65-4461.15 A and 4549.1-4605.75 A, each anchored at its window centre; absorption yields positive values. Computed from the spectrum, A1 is 2.0 A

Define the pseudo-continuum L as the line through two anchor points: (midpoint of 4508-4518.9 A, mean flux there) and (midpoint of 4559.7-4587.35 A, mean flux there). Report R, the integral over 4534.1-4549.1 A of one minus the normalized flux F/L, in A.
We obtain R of 2.24 A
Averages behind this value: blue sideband 21.7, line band 18.6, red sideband 22.1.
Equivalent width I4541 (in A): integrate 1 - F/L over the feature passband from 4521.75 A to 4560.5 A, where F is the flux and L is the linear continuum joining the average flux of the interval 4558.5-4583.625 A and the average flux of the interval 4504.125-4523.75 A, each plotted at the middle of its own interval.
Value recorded 6.3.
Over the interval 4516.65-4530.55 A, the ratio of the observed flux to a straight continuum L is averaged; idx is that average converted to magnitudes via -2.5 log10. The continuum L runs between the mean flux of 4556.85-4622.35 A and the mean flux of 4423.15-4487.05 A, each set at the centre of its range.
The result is 0.14 mag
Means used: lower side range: 20.1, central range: 18.7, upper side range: 22.3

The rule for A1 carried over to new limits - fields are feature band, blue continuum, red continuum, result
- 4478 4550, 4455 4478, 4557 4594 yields 3.41 A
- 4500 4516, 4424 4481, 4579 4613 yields -1.26 A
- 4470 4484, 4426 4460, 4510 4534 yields -0.49 A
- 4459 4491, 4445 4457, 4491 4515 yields 0.95 A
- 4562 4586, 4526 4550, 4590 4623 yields -1.99 A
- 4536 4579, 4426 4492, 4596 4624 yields 2.35 A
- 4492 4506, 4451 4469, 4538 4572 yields 0.61 A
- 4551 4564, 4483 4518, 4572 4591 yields 0.22 A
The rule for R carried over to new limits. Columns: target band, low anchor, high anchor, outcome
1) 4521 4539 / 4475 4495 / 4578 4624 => 3.0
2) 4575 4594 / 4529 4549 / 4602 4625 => -0.4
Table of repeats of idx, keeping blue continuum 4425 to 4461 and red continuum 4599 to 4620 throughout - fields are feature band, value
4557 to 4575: -0.01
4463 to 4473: 0.03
